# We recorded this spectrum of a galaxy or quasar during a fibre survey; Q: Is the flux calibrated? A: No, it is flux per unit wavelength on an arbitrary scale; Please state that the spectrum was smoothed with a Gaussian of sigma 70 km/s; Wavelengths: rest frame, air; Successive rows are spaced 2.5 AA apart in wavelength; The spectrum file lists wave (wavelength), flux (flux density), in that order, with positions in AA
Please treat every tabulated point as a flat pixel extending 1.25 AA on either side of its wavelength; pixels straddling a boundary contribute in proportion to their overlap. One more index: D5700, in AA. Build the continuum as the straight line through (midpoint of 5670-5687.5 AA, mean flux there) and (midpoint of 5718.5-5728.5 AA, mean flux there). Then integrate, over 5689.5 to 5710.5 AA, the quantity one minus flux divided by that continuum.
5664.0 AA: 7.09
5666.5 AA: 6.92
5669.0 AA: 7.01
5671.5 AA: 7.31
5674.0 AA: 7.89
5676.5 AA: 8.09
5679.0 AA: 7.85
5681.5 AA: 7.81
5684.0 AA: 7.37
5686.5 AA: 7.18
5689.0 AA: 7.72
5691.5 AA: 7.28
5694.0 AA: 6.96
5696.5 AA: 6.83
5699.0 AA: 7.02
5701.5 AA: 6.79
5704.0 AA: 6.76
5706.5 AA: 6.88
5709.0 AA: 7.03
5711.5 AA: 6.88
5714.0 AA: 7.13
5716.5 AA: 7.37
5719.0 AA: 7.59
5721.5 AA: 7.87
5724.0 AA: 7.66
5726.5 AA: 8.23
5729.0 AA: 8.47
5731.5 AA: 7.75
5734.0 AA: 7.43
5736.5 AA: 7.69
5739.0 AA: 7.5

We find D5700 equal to 2.1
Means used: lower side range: 7.64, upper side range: 7.9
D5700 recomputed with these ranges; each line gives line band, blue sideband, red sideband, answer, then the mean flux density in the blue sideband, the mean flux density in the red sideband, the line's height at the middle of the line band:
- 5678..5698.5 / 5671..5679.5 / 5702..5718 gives 0.4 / 7.82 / 7.01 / 7.52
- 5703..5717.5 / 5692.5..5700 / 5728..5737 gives 0.6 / 6.95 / 7.83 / 7.29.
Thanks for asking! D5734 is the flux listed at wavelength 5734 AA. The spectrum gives 7.43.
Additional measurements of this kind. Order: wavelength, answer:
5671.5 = 7.31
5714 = 7.13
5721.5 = 7.87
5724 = 7.66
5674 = 7.89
